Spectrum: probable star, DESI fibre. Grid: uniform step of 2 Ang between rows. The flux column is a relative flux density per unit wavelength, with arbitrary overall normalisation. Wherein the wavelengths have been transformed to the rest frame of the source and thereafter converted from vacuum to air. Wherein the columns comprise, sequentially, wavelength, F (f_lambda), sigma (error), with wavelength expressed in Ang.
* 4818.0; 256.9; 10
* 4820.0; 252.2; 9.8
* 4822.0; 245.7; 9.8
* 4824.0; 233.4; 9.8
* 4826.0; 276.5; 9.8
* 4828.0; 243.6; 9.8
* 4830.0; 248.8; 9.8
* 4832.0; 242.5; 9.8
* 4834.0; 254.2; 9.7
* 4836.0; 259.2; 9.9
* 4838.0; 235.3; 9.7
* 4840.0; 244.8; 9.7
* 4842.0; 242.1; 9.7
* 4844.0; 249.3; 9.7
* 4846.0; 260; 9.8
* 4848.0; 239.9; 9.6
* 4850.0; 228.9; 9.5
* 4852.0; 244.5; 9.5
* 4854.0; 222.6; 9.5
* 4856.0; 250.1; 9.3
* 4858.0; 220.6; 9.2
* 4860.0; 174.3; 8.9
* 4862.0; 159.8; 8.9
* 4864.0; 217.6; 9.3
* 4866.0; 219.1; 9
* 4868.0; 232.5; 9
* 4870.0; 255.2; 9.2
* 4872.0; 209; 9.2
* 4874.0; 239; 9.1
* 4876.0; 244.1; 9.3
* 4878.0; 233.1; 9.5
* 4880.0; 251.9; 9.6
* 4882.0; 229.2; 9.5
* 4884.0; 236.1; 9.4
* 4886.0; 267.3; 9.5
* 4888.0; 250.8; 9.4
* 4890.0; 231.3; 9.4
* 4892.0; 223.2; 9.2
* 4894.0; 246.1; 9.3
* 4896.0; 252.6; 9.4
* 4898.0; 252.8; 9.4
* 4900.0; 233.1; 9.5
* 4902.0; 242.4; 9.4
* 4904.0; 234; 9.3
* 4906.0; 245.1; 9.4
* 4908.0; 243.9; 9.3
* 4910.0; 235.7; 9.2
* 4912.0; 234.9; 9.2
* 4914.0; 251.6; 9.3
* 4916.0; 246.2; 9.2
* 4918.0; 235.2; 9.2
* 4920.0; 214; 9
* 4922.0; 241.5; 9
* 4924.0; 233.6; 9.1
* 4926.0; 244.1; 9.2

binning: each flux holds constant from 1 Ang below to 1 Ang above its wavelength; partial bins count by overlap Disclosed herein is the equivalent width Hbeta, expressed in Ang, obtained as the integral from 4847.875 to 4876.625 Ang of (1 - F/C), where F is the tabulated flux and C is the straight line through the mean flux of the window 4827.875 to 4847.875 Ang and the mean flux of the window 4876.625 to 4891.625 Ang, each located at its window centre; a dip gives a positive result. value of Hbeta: 2.55 Ang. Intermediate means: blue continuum 248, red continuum 242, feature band 223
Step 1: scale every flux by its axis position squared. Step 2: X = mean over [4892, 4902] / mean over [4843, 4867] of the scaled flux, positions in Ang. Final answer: 1.11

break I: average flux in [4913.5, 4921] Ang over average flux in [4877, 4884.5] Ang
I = 0.99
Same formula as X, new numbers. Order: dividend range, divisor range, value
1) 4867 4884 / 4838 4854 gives 0.99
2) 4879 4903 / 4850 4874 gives 1.12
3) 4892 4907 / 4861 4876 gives 1.11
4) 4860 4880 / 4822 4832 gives 0.91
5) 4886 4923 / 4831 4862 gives 1.05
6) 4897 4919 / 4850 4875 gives 1.11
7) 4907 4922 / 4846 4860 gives 1.05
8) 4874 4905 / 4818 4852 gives 1.00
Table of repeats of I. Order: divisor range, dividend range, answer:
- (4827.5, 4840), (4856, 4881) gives 0.90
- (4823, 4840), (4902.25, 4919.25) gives 0.97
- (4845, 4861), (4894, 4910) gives 1.06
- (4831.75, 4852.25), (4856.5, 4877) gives 0.89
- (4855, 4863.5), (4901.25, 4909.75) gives 1.19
